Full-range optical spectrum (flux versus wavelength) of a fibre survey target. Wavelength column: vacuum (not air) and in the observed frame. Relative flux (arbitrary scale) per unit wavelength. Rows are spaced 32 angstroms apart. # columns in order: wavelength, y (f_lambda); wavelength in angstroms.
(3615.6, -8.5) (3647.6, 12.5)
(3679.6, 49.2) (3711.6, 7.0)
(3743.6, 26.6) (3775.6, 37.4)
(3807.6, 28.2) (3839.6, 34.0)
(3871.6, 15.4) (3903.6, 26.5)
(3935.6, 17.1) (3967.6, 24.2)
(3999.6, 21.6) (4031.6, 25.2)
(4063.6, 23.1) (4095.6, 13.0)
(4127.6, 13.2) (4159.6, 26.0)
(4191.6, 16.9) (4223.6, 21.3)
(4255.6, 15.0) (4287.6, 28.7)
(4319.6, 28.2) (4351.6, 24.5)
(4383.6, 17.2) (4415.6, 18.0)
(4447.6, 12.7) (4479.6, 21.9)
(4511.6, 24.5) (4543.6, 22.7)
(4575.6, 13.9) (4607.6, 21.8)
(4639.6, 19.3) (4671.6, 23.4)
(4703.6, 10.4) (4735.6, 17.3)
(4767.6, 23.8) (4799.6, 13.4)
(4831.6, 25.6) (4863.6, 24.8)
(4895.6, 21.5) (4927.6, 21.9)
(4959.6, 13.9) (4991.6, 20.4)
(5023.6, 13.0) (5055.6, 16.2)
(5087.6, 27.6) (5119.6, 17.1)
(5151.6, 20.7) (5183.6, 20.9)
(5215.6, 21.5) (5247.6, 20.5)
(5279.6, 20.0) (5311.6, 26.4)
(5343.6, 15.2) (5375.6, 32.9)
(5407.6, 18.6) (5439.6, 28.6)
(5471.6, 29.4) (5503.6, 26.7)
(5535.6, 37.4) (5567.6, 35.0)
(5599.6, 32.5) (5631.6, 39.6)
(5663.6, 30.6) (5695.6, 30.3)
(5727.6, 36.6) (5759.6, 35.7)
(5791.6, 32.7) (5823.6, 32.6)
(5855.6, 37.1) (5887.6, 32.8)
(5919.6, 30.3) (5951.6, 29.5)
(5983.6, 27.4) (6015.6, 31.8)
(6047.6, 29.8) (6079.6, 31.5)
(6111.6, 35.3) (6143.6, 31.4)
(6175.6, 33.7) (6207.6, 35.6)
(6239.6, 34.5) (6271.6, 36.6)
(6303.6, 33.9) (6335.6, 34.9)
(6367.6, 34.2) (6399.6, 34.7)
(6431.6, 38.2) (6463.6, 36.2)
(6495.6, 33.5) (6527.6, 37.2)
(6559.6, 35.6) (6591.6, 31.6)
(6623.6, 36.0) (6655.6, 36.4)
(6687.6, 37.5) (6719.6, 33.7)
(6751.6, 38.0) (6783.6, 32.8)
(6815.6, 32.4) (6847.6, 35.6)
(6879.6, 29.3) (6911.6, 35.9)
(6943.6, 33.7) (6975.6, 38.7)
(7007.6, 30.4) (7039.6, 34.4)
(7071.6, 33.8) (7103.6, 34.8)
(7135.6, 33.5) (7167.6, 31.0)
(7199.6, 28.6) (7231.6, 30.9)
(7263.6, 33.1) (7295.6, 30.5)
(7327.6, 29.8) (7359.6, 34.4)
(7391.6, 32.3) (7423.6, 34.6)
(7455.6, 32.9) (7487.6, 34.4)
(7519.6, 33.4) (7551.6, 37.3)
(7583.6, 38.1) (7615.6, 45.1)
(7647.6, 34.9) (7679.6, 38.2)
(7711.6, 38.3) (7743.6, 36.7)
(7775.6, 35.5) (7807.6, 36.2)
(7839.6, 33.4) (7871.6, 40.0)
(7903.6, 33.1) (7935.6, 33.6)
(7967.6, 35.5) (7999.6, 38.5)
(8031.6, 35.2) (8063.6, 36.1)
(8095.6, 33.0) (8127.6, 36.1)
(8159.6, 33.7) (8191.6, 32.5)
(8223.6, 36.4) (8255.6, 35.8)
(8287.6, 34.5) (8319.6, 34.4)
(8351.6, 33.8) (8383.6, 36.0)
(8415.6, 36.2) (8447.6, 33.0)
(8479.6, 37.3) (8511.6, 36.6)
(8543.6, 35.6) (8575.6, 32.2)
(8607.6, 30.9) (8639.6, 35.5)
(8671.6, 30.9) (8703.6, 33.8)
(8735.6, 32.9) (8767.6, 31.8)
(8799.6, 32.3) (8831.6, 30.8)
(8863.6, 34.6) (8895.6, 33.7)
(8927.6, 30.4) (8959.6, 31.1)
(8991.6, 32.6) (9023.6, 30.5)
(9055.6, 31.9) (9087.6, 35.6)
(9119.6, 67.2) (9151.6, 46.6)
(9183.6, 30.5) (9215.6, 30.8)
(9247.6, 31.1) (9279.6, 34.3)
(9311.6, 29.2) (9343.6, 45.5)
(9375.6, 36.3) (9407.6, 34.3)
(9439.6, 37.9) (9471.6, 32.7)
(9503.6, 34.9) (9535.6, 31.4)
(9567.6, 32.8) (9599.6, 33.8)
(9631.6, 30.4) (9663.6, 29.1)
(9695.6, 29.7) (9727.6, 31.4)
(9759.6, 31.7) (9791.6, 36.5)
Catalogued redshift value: 0.39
